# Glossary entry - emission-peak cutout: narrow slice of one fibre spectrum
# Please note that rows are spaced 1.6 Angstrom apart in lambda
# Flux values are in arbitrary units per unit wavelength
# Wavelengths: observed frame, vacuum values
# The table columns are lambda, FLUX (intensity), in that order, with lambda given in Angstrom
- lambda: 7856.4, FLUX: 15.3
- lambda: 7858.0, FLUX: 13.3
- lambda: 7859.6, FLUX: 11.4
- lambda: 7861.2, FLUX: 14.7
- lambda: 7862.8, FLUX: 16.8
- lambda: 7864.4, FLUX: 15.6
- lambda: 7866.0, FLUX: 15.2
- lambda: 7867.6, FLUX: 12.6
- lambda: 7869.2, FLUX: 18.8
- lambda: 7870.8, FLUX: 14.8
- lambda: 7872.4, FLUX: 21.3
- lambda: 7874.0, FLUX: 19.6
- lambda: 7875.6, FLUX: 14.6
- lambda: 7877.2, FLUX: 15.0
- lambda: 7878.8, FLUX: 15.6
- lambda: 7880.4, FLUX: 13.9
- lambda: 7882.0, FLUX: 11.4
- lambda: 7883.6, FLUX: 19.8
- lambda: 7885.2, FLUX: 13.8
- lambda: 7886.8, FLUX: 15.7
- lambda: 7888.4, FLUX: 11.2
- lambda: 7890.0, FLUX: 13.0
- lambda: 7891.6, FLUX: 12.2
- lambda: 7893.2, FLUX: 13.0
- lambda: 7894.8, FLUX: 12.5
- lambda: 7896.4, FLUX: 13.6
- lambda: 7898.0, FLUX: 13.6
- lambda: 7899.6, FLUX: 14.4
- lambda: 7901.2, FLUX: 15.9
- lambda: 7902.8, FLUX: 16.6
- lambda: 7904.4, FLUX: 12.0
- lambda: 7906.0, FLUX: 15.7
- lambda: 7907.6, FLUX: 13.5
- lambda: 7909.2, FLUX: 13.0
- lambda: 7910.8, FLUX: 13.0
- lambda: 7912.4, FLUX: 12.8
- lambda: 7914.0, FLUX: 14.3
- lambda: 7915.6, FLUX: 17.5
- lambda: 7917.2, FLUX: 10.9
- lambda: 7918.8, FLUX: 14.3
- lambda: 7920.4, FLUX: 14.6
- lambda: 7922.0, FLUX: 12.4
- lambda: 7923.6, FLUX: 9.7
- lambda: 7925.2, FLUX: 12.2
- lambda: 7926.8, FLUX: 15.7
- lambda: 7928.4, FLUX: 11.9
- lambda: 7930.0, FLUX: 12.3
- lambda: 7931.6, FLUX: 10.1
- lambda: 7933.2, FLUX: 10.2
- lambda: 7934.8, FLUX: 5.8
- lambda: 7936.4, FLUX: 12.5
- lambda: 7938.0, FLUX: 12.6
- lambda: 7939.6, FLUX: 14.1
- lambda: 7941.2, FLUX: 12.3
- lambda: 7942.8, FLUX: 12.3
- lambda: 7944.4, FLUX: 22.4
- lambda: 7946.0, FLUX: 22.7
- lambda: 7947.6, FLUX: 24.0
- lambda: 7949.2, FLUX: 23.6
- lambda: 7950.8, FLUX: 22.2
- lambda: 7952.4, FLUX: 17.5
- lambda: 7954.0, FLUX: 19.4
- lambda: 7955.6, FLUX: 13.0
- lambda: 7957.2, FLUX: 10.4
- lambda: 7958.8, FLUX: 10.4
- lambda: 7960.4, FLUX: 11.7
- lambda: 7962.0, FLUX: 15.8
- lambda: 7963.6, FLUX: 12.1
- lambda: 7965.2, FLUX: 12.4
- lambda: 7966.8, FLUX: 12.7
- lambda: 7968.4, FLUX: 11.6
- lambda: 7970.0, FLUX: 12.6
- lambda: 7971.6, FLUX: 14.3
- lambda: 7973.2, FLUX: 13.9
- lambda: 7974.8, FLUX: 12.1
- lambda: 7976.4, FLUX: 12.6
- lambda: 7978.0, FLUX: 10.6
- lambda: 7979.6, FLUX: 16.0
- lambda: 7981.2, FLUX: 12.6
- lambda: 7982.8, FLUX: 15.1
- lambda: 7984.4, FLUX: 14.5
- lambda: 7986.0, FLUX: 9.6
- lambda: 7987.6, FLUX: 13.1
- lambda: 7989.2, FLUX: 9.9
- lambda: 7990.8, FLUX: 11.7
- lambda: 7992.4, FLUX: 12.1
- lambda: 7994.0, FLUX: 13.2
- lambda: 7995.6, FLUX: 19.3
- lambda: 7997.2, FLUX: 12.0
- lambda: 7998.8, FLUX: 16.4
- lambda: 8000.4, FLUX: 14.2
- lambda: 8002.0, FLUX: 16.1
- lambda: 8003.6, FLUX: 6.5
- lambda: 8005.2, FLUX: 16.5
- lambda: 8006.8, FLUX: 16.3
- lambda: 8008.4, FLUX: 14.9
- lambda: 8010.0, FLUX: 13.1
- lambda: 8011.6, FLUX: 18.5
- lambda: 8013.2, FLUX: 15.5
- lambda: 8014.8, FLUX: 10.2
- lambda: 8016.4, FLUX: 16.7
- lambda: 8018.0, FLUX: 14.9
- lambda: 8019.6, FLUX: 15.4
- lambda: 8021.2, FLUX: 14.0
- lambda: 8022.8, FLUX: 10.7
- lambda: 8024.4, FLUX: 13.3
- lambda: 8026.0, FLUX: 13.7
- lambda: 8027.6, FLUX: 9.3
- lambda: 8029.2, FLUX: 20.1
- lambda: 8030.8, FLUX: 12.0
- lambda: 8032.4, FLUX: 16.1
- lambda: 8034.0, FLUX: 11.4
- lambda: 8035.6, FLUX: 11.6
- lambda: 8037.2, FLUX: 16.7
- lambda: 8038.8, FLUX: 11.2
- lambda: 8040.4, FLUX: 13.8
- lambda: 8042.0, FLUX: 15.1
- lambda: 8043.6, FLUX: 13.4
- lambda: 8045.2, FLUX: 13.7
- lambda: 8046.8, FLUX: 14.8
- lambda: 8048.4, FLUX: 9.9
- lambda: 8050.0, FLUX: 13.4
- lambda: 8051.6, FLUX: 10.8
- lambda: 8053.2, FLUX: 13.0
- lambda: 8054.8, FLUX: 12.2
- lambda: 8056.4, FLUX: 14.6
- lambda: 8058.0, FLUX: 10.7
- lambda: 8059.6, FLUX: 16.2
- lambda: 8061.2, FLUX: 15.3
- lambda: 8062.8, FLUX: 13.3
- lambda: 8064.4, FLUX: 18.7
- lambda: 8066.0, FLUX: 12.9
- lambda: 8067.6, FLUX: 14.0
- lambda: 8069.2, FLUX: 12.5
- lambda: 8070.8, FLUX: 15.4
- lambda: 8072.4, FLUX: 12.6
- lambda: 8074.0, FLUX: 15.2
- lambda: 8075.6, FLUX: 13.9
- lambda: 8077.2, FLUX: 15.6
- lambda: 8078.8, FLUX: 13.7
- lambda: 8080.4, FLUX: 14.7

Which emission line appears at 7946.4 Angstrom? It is H-beta 4861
